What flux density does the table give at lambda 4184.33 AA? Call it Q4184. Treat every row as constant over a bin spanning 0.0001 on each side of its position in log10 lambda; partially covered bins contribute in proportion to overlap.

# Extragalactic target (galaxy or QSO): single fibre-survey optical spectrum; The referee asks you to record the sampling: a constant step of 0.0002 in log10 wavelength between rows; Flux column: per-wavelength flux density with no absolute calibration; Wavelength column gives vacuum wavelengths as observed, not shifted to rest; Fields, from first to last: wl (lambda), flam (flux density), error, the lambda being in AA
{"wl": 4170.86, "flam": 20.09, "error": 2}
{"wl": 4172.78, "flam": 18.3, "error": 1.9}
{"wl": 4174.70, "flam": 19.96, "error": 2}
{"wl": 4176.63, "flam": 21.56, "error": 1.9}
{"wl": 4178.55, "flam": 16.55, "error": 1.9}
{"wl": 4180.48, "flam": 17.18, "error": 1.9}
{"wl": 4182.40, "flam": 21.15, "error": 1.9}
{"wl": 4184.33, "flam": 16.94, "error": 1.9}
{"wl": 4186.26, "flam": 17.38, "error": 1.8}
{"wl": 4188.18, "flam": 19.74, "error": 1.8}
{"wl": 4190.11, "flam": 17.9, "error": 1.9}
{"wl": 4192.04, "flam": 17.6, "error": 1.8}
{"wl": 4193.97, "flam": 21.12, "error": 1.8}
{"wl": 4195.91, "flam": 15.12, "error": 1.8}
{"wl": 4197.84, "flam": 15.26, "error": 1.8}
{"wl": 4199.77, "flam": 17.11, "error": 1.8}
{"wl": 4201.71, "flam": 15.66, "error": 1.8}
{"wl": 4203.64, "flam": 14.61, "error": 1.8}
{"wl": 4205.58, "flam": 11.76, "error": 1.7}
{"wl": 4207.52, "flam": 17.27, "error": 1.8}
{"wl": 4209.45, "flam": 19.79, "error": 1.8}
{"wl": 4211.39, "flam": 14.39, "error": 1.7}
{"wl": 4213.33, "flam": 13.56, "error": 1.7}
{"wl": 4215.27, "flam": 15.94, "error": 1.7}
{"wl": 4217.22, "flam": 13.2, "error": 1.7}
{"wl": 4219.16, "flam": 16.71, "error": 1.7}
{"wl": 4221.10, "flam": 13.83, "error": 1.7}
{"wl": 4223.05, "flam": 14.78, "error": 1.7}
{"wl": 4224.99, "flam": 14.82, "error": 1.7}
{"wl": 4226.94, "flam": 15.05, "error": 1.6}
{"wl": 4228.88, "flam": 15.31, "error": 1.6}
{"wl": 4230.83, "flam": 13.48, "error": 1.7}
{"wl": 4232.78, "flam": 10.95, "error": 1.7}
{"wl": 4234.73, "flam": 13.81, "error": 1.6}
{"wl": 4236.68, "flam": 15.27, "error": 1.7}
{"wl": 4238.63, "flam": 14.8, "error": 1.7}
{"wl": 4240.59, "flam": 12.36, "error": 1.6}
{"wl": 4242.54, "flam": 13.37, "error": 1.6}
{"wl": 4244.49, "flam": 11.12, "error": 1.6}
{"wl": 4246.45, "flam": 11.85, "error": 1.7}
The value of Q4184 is 16.94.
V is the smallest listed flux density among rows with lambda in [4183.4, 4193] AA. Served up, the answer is 16.94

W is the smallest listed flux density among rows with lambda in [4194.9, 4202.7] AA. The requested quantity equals 15.12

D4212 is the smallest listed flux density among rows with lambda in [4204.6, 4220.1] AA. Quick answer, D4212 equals 11.76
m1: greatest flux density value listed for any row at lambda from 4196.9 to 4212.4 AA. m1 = 19.79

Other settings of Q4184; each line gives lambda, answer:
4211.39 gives 14.39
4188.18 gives 19.74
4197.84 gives 15.26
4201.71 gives 15.66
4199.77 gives 17.11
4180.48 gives 17.18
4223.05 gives 14.78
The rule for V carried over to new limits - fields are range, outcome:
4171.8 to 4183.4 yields 16.55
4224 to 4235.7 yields 10.95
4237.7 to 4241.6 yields 12.36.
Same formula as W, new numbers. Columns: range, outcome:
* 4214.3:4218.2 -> 13.2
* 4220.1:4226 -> 13.83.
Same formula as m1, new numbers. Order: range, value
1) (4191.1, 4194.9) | 21.12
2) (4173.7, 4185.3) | 21.56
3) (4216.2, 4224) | 16.71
